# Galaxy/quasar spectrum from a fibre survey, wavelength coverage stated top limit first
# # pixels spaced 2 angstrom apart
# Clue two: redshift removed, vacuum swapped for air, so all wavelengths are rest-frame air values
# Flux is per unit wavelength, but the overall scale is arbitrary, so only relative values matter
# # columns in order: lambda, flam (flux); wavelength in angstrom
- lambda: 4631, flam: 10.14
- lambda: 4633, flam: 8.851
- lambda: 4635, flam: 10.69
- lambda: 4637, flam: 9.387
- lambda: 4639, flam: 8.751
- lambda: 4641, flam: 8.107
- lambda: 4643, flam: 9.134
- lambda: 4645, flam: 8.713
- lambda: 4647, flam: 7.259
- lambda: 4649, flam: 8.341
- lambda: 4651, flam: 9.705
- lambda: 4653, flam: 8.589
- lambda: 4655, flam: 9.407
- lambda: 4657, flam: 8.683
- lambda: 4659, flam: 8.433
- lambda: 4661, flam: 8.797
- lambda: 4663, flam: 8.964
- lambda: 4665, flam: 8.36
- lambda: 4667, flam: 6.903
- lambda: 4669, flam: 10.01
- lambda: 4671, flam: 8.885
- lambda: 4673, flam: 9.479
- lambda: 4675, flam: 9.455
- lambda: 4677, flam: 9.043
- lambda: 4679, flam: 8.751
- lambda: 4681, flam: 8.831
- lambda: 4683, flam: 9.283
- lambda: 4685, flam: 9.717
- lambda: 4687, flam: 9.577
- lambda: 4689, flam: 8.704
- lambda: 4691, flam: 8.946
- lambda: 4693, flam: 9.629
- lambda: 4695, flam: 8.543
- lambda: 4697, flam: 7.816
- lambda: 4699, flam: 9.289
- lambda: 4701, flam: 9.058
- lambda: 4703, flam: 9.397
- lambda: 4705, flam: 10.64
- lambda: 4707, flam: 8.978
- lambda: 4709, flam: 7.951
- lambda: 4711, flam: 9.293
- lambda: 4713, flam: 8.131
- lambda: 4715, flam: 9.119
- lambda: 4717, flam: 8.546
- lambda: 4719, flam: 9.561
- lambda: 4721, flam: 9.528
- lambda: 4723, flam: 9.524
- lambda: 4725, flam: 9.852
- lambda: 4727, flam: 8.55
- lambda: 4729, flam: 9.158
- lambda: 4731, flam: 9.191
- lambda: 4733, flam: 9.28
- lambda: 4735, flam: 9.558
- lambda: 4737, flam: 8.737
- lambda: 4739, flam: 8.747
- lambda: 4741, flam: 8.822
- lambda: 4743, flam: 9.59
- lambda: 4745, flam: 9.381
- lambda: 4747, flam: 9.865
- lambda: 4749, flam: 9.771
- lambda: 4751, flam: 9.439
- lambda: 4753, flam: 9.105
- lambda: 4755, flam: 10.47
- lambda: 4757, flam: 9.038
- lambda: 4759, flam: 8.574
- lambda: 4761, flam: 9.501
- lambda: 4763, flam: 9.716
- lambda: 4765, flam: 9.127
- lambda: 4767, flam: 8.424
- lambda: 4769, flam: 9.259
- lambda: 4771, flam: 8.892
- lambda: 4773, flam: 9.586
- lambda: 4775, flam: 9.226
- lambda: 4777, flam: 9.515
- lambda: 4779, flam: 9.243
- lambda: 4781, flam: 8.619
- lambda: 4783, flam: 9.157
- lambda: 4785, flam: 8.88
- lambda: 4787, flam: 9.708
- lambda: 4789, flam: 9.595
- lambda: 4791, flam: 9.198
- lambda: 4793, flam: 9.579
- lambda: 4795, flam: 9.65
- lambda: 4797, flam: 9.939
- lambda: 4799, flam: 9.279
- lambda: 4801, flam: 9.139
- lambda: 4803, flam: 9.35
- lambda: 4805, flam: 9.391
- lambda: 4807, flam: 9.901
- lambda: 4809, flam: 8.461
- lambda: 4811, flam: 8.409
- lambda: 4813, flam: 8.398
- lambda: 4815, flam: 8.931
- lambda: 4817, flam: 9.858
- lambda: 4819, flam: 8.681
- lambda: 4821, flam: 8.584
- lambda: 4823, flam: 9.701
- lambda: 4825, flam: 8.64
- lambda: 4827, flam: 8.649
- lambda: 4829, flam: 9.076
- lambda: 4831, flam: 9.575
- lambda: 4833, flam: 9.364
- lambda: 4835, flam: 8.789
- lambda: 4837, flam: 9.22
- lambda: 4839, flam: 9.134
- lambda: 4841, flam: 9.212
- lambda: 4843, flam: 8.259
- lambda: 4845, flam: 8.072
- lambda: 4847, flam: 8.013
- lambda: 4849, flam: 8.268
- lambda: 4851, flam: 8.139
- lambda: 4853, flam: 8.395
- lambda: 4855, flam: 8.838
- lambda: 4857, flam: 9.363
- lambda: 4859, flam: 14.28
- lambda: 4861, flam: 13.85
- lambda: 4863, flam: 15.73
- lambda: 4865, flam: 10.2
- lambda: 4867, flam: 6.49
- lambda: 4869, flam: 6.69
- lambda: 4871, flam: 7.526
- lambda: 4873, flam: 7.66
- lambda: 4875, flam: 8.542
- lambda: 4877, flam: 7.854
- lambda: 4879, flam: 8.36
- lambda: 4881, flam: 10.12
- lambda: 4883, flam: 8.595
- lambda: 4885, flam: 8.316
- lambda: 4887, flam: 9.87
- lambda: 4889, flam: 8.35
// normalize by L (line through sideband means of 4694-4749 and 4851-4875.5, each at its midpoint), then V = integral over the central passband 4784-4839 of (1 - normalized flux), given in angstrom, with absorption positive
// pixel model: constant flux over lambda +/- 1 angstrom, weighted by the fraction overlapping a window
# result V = 2.0 angstrom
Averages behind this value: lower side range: 9.13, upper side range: 9.75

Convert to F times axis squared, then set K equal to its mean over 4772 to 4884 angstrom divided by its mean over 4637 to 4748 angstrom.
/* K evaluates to 1.08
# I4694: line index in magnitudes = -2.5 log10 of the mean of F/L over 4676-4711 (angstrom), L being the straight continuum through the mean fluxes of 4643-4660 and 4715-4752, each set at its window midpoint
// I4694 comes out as -0.011 mag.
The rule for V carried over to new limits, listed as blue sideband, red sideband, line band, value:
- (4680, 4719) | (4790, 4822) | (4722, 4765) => -1.1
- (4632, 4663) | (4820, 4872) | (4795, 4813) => 0.0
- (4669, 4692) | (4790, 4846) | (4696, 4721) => 0.4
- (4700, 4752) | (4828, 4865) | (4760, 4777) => 0.3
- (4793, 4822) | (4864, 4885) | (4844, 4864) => -4.3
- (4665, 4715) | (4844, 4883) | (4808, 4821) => 0.6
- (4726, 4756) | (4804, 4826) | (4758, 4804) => -0.6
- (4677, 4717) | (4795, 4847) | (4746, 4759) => -0.7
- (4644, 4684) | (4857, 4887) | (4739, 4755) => -0.6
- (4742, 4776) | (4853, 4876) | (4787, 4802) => 0.0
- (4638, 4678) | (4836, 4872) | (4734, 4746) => -0.1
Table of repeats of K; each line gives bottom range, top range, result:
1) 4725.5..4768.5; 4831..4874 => 1.05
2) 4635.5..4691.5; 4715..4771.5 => 1.08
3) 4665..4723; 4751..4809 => 1.07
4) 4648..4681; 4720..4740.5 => 1.07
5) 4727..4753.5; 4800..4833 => 1.01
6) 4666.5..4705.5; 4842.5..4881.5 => 1.09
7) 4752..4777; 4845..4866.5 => 1.16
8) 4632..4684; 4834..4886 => 1.12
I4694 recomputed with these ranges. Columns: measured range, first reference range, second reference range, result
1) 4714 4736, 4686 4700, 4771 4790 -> -0.02 mag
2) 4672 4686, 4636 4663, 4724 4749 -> -0.04 mag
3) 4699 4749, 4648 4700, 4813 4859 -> -0.03 mag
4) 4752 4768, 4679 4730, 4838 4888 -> -0.01 mag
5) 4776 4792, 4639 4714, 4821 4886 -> -0.02 mag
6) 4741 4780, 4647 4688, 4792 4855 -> -0.05 mag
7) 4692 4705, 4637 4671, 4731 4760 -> -0.01 mag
